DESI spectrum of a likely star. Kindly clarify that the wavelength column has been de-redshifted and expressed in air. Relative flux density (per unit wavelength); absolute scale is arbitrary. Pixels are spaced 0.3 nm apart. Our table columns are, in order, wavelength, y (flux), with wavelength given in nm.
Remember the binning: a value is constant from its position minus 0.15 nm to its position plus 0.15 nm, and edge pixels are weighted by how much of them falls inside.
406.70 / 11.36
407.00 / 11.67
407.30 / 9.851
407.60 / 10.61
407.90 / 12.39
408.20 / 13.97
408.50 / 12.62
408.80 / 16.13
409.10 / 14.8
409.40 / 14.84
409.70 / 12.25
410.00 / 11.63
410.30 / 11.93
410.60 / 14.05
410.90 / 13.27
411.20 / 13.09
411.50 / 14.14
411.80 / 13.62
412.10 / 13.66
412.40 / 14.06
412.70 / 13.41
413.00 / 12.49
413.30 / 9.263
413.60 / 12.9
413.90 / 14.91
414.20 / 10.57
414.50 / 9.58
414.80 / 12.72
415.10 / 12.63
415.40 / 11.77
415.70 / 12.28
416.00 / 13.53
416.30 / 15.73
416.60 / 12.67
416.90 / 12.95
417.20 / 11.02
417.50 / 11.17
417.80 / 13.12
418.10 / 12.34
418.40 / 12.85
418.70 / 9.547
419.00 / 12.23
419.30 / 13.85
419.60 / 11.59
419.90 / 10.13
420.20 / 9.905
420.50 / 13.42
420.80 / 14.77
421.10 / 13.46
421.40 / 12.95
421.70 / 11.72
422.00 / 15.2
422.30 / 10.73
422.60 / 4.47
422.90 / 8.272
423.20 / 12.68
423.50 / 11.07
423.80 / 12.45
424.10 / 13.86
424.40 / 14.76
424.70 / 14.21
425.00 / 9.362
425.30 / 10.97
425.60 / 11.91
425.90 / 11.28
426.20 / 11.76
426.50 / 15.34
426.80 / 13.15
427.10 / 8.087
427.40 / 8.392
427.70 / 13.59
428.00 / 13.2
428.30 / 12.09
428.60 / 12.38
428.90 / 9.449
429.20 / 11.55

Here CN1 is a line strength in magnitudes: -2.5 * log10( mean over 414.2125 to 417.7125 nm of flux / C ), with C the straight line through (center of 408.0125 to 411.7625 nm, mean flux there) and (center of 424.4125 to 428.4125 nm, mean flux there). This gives 0.05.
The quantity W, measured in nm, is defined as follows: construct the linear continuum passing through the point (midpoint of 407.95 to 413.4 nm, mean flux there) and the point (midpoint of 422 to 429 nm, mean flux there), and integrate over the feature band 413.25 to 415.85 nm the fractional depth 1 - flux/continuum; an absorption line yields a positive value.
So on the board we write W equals 0.18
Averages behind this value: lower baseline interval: 13.3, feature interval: 11.9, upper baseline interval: 11.5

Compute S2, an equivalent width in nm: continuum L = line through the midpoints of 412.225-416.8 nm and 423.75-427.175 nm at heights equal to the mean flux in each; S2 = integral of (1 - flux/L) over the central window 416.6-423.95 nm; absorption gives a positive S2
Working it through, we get 0.409 nm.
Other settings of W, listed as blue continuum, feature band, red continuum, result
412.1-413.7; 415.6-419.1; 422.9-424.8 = 0.04 nm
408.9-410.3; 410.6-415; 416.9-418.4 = 0.04 nm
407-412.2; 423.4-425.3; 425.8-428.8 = -0.07 nm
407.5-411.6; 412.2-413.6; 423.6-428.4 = 0.07 nm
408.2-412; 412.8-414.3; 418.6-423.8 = 0.09 nm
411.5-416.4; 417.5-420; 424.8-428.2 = 0.07 nm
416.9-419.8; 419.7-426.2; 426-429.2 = 0.04 nm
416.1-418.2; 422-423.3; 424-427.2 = 0.30 nm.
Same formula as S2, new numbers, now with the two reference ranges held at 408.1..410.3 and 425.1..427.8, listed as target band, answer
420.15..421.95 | -0.121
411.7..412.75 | -0.037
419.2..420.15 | 0.062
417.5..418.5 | 0.002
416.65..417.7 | 0.065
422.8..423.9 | 0.066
